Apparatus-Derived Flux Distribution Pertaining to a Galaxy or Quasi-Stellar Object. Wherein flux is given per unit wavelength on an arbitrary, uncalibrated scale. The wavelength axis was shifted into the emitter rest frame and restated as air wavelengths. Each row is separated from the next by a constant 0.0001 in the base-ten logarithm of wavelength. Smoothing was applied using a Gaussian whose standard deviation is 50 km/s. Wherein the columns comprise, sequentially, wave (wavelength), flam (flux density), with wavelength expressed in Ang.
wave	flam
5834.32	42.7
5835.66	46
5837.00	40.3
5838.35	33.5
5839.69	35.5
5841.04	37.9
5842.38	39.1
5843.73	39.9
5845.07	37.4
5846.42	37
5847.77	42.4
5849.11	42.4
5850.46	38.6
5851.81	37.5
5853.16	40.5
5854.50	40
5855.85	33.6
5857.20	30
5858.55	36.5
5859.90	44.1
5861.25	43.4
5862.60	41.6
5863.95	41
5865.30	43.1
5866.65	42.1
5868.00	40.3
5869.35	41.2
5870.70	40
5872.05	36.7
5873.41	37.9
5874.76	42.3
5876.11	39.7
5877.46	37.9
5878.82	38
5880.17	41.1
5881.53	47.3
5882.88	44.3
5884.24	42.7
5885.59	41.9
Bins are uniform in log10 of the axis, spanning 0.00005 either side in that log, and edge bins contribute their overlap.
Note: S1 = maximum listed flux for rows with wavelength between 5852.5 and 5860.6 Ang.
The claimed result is 44.1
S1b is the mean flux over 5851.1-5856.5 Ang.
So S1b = 37.9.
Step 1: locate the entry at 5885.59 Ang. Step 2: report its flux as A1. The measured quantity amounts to 41.9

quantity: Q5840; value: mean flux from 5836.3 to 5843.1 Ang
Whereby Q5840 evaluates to 37.3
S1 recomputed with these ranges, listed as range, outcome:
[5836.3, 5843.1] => 40.3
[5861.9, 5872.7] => 43.1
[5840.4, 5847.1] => 39.9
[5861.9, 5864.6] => 41.6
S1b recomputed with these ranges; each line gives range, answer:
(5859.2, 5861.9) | 43.7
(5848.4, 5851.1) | 40.6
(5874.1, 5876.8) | 41.1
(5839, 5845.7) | 38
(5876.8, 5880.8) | 39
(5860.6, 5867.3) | 42.2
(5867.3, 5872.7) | 39.6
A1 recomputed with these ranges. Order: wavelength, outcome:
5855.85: 33.6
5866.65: 42.1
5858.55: 36.5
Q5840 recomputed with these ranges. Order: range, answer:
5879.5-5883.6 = 44.2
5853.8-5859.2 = 35.1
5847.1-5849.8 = 42.4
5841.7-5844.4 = 39.5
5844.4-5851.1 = 39.6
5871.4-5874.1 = 37.3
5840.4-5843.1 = 38.5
